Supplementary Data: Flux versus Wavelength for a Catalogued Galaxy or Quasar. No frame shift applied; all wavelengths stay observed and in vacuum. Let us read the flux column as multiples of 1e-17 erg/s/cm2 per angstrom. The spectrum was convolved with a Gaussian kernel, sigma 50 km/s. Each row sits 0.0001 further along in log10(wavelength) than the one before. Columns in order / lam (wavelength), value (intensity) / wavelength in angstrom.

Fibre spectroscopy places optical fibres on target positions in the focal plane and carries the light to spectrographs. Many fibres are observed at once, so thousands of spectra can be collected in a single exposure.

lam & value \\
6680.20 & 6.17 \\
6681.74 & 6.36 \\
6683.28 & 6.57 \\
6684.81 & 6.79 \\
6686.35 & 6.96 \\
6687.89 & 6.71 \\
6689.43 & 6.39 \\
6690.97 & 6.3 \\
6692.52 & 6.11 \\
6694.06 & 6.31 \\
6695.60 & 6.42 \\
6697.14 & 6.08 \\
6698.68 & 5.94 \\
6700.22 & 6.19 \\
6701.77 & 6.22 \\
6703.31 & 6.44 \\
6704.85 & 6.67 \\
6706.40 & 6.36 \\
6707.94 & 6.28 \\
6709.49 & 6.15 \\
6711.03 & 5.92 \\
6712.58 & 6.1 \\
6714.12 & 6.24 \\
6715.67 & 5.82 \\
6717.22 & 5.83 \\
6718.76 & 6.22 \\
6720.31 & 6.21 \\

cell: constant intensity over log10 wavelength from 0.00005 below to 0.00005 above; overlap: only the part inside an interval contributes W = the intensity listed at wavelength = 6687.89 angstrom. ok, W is 6.71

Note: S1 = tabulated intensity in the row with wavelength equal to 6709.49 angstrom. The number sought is 6.15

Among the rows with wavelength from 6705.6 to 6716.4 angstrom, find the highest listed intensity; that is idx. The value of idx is 6.36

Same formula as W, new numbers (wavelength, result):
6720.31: 6.21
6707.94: 6.28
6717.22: 5.83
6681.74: 6.36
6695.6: 6.42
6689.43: 6.39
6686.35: 6.96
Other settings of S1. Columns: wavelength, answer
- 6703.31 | 6.44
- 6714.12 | 6.24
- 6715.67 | 5.82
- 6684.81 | 6.79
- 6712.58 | 6.1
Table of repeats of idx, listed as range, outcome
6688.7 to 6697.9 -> 6.42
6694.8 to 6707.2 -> 6.67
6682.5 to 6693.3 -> 6.96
